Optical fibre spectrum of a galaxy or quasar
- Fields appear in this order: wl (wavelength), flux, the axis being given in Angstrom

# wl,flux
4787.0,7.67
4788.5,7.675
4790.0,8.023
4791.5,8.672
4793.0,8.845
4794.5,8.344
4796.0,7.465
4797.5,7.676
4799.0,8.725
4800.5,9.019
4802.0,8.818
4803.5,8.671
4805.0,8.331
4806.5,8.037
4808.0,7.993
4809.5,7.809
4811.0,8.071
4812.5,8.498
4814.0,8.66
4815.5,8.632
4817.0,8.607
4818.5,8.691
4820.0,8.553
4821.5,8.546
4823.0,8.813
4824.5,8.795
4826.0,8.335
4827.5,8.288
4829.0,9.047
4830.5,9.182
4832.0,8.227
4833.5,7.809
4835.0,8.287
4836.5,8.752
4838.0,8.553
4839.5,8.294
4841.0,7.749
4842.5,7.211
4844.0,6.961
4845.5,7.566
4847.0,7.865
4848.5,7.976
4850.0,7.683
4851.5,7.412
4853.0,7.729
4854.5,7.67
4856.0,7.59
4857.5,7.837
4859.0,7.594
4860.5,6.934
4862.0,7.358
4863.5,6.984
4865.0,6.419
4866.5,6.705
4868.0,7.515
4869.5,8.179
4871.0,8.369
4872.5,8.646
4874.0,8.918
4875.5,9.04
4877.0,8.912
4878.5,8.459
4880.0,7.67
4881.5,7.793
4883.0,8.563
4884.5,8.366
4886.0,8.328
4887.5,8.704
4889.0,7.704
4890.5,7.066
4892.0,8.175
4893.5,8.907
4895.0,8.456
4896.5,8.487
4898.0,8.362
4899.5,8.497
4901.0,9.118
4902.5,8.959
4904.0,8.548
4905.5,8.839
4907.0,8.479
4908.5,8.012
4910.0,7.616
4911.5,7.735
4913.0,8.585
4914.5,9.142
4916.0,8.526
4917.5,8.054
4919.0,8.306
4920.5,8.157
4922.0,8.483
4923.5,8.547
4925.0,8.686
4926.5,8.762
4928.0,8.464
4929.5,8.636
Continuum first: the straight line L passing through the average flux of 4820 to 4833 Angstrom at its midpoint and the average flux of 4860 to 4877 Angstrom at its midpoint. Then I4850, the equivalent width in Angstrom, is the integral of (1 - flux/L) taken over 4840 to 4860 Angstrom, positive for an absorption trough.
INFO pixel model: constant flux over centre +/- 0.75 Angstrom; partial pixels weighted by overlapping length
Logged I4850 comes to 1.37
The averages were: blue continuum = 8.63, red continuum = 7.8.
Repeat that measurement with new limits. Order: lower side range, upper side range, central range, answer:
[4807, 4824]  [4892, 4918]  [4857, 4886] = 1.88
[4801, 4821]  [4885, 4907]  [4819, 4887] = 3.17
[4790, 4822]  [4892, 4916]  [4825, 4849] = 0.84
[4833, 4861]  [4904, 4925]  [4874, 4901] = -0.79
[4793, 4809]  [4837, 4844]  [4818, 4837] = -1.27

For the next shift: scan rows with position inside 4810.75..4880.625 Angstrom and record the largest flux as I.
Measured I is 9.182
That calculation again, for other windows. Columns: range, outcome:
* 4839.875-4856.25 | 7.976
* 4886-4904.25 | 9.118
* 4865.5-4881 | 9.04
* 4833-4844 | 8.752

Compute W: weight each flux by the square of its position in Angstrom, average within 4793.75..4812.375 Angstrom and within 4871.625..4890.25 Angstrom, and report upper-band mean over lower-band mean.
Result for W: 1.0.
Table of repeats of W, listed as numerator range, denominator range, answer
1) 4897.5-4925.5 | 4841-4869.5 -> 1.17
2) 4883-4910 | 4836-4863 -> 1.11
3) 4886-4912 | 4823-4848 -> 1.04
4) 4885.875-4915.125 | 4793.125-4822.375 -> 1.04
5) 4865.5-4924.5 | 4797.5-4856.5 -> 1.04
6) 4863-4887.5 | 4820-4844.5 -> 0.99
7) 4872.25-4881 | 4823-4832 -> 1.01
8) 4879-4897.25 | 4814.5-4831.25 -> 0.97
